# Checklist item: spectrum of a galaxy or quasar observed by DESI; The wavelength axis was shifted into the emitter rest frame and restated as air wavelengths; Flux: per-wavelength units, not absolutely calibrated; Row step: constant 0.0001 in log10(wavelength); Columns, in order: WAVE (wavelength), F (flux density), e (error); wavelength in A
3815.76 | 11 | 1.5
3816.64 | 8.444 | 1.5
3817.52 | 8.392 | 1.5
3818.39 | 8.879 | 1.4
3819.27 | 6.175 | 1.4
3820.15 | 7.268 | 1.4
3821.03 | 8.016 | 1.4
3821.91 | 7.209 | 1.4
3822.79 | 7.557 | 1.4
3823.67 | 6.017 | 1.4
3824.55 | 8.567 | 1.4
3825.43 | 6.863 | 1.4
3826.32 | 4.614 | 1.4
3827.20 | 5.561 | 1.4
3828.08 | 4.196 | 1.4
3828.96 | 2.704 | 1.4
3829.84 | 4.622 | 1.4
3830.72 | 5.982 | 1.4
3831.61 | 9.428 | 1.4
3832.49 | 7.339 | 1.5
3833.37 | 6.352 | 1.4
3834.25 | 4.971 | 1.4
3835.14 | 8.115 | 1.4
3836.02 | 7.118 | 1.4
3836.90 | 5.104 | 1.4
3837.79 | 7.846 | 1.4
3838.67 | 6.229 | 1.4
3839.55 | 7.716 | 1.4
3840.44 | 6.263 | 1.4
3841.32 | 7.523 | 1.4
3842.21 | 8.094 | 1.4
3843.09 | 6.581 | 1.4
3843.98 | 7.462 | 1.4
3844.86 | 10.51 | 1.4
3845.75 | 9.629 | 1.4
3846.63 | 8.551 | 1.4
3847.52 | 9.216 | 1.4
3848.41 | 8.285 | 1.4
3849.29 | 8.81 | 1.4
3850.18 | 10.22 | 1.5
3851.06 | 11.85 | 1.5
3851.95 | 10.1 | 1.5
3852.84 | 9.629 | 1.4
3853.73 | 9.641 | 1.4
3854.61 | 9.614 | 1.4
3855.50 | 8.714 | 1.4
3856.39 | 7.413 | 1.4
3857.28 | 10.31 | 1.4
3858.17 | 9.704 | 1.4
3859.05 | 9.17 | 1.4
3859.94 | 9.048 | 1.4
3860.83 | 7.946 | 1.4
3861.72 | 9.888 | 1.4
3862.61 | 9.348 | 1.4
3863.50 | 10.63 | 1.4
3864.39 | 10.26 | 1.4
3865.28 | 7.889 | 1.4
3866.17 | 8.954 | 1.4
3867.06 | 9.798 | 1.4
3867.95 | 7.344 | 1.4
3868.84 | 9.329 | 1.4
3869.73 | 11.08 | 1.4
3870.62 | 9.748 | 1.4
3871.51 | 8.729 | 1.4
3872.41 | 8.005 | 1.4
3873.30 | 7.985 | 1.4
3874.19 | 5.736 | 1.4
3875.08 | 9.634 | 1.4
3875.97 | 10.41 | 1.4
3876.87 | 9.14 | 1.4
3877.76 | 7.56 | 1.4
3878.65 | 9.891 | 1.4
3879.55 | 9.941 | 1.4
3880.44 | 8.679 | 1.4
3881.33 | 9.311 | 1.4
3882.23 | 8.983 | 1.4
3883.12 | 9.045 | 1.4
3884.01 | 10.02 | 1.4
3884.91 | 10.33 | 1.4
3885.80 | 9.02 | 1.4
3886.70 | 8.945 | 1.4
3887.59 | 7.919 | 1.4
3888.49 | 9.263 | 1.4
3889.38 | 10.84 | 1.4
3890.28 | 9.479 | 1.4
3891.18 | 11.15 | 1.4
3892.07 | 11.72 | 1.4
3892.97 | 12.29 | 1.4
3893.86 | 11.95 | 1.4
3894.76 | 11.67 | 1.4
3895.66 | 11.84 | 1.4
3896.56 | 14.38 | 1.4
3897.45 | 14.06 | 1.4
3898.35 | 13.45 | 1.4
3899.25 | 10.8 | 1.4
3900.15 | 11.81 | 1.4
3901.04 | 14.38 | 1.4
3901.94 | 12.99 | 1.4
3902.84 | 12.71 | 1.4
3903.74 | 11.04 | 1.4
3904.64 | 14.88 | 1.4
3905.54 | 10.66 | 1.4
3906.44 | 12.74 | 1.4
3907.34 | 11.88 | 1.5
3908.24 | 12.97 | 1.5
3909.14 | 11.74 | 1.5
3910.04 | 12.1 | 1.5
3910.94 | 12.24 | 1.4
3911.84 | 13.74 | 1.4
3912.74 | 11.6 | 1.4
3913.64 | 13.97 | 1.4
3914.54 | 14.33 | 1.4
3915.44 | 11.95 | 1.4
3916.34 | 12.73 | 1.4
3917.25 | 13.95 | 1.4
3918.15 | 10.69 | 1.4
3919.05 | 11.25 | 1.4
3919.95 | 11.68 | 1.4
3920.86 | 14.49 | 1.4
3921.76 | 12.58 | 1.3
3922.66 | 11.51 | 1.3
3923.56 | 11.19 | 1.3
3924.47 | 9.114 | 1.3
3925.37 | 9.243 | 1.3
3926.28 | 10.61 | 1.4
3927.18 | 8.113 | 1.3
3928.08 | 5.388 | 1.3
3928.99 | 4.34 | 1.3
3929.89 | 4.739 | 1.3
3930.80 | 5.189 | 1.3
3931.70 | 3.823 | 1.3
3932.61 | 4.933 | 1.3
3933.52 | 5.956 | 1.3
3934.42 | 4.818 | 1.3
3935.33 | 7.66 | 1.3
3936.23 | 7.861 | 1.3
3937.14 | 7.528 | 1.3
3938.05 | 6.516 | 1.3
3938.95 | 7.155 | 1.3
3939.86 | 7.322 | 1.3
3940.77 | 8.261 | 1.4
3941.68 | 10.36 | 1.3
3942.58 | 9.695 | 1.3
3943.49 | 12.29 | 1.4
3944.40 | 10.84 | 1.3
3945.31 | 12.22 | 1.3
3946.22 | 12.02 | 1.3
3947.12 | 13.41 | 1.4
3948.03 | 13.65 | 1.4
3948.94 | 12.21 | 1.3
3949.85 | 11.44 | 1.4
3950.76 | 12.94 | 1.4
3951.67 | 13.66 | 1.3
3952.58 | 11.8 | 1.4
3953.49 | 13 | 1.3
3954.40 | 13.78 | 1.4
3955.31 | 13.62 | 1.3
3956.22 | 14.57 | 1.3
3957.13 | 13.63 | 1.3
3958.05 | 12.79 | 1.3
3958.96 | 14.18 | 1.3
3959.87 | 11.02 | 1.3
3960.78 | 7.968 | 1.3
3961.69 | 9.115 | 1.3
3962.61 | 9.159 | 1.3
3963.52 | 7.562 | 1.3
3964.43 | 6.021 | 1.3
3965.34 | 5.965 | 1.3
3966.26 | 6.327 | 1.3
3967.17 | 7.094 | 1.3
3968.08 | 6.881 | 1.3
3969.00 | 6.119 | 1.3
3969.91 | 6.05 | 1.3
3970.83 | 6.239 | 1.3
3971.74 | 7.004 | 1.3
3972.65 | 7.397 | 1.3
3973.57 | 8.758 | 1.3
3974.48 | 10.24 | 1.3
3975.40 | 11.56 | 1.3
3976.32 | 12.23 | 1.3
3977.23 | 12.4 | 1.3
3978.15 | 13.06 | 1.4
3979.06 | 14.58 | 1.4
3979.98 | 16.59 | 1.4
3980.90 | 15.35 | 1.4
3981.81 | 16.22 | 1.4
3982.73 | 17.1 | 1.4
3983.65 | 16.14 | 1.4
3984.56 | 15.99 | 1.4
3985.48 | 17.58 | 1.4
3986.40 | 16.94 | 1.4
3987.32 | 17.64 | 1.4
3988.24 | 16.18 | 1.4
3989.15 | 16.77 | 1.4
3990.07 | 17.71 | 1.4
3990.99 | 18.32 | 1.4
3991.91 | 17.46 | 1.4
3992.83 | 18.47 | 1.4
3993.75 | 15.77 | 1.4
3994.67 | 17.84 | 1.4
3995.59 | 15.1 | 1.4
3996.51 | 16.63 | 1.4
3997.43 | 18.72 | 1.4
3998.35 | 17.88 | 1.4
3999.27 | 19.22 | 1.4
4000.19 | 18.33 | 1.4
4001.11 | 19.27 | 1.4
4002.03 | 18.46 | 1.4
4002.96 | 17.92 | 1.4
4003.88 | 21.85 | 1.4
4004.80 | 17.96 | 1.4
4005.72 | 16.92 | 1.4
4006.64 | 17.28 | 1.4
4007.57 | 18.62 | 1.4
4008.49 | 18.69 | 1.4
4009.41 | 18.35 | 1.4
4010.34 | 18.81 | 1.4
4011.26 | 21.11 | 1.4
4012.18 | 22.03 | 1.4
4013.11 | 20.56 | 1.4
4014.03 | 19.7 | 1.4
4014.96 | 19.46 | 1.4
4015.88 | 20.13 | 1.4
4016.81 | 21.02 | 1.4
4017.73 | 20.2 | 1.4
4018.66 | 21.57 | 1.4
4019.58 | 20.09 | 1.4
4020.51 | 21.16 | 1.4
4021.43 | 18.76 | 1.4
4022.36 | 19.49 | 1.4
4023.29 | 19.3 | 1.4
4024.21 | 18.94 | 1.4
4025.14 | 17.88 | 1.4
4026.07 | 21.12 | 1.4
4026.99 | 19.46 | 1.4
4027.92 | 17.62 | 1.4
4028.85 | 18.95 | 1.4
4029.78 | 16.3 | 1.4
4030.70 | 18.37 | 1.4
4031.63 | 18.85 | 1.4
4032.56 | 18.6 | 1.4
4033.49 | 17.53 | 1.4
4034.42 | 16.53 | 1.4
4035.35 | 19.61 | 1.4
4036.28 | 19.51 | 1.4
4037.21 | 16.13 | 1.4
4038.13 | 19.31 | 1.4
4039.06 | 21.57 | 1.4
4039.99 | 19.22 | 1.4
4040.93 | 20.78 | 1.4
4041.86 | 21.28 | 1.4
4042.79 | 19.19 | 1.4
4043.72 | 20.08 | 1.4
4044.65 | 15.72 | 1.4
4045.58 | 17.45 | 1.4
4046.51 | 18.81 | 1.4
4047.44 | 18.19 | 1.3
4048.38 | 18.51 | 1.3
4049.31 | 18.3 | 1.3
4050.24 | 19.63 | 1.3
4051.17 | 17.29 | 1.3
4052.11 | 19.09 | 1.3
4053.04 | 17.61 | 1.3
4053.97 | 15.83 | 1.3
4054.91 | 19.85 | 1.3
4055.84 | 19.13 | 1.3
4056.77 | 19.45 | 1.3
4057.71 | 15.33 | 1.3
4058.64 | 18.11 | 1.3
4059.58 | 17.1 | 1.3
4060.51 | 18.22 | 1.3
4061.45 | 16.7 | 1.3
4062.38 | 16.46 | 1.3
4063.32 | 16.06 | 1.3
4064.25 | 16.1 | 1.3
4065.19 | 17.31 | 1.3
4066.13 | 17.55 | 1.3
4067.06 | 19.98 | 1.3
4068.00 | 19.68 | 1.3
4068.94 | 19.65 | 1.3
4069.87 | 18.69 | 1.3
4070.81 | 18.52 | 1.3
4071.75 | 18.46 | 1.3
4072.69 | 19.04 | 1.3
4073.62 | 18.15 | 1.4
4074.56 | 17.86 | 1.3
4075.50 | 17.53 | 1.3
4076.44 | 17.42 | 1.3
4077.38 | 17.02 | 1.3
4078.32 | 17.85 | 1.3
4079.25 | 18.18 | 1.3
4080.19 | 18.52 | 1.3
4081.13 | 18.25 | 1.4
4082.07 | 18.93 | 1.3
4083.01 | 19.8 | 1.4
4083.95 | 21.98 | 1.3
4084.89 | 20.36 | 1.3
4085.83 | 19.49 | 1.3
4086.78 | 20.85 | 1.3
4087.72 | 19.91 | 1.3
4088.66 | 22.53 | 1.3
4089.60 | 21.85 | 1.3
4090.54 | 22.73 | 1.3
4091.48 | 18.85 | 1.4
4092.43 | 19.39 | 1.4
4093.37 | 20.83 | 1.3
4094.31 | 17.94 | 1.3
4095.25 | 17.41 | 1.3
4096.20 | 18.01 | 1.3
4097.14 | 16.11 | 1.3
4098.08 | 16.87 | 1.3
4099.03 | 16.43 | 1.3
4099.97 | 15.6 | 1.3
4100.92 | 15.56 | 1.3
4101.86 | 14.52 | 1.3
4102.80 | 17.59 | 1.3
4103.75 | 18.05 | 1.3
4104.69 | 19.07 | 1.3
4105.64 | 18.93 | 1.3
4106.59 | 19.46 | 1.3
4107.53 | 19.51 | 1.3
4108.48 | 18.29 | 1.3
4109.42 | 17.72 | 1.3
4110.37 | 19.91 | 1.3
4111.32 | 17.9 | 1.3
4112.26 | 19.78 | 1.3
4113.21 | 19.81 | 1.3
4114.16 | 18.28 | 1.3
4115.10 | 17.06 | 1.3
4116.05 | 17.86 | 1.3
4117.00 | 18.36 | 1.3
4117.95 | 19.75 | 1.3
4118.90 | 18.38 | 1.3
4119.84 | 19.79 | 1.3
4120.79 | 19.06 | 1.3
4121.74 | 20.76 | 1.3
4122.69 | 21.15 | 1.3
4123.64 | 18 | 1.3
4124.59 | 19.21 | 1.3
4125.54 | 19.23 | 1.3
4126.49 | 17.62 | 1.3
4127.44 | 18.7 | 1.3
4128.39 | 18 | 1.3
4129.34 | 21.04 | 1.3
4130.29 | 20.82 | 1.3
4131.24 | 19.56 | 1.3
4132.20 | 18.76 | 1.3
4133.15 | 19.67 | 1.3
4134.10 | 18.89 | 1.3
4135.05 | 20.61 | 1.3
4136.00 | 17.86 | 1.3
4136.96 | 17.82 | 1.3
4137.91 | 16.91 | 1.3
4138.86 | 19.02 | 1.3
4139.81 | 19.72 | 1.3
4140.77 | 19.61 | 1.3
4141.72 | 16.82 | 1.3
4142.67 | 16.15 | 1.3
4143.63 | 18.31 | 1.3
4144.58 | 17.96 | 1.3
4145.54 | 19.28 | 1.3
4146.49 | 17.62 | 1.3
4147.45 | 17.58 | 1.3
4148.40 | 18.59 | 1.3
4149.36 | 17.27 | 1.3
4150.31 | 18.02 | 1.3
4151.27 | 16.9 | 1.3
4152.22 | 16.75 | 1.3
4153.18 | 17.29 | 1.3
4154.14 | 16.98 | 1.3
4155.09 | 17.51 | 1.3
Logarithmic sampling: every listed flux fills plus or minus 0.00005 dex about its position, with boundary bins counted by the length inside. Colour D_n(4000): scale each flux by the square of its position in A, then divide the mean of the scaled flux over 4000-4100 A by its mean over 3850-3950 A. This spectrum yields 2.00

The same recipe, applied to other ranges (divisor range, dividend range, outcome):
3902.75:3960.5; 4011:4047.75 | 1.88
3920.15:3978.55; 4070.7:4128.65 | 2.12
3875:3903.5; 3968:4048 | 1.70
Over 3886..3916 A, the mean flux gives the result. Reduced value 12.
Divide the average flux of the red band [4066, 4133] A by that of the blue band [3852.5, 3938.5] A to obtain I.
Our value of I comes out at 1.88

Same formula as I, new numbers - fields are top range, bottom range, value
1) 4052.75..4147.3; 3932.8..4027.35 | 1.30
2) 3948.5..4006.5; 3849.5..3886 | 1.47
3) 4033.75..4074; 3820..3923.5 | 1.90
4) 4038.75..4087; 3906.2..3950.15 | 1.83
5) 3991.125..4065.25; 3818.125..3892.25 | 2.22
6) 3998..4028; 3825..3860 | 2.50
